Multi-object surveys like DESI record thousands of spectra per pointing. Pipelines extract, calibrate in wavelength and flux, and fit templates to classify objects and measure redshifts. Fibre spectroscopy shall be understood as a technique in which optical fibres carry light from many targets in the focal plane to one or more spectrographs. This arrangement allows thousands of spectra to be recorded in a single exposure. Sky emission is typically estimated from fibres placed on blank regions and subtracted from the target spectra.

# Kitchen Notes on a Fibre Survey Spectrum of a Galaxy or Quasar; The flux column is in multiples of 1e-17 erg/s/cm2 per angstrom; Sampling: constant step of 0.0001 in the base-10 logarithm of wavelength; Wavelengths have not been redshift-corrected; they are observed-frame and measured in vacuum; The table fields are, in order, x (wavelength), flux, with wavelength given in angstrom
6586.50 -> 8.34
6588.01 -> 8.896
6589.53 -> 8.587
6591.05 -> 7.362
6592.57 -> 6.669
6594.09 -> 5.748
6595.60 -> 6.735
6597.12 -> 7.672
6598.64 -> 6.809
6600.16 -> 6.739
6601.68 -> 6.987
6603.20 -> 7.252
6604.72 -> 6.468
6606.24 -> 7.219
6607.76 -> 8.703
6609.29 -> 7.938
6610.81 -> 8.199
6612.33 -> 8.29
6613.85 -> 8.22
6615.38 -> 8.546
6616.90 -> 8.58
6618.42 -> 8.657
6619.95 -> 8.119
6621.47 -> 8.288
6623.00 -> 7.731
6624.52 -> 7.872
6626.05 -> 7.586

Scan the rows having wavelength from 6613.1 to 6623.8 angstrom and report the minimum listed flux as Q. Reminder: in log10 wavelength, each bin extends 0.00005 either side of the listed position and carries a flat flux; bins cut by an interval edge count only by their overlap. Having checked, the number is 7.731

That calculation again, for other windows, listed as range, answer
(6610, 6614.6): 8.199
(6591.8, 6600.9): 5.748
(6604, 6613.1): 6.468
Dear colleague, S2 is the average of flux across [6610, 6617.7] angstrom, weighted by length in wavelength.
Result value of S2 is 8.37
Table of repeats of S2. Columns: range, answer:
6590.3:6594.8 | 6.59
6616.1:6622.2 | 8.42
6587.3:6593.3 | 7.87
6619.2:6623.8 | 8.05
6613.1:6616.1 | 8.36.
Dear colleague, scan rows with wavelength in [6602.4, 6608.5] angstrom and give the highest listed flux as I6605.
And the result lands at 8.703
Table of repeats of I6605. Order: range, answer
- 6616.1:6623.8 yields 8.657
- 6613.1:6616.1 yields 8.546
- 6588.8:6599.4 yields 8.587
